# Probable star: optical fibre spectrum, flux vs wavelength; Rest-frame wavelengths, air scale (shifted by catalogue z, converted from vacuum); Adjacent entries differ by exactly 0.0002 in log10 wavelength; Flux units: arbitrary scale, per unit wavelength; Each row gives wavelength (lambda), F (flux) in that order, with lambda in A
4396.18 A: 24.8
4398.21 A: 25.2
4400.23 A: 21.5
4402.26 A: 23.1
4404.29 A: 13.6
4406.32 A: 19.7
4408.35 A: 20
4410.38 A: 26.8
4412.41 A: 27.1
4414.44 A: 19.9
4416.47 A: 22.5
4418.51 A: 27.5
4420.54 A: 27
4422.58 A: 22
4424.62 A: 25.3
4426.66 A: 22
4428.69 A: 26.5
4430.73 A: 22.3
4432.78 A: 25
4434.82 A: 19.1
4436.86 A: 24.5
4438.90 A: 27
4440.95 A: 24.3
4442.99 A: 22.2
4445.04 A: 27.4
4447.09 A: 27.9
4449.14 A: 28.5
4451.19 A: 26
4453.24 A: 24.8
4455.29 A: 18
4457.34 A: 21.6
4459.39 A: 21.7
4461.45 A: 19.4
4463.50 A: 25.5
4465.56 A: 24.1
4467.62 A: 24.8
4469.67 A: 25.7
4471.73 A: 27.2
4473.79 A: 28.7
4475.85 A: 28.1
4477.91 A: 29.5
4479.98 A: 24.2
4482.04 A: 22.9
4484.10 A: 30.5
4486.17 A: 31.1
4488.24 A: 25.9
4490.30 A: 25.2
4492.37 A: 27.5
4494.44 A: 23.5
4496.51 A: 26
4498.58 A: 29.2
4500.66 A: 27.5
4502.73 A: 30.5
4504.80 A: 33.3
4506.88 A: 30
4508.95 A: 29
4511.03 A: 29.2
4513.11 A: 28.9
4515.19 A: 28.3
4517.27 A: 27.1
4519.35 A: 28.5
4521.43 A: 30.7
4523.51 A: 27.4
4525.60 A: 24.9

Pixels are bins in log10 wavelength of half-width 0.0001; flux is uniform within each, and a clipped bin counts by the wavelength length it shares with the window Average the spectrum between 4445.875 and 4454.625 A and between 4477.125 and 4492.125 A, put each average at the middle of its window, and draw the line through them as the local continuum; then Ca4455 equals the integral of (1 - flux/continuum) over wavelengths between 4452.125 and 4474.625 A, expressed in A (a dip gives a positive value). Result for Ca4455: 2.47 A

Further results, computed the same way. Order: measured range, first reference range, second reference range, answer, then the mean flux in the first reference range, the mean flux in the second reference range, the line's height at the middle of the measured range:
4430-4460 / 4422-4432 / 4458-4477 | 0.26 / 23.7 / 25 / 24.3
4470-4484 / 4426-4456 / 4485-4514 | -0.06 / 24.5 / 28.3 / 26.9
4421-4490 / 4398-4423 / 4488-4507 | 1.03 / 22.7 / 27.8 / 25.4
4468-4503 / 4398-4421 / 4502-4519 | 0.81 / 22.6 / 29.5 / 27.8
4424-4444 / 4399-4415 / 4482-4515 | -0.21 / 21.6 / 28.3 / 23.6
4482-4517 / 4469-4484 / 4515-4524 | -0.67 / 26.9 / 28.5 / 27.7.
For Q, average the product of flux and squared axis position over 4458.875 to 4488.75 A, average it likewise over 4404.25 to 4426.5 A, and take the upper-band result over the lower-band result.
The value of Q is 1.2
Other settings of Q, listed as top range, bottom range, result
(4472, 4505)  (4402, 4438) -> 1.24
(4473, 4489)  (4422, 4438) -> 1.21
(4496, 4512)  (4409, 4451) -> 1.23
